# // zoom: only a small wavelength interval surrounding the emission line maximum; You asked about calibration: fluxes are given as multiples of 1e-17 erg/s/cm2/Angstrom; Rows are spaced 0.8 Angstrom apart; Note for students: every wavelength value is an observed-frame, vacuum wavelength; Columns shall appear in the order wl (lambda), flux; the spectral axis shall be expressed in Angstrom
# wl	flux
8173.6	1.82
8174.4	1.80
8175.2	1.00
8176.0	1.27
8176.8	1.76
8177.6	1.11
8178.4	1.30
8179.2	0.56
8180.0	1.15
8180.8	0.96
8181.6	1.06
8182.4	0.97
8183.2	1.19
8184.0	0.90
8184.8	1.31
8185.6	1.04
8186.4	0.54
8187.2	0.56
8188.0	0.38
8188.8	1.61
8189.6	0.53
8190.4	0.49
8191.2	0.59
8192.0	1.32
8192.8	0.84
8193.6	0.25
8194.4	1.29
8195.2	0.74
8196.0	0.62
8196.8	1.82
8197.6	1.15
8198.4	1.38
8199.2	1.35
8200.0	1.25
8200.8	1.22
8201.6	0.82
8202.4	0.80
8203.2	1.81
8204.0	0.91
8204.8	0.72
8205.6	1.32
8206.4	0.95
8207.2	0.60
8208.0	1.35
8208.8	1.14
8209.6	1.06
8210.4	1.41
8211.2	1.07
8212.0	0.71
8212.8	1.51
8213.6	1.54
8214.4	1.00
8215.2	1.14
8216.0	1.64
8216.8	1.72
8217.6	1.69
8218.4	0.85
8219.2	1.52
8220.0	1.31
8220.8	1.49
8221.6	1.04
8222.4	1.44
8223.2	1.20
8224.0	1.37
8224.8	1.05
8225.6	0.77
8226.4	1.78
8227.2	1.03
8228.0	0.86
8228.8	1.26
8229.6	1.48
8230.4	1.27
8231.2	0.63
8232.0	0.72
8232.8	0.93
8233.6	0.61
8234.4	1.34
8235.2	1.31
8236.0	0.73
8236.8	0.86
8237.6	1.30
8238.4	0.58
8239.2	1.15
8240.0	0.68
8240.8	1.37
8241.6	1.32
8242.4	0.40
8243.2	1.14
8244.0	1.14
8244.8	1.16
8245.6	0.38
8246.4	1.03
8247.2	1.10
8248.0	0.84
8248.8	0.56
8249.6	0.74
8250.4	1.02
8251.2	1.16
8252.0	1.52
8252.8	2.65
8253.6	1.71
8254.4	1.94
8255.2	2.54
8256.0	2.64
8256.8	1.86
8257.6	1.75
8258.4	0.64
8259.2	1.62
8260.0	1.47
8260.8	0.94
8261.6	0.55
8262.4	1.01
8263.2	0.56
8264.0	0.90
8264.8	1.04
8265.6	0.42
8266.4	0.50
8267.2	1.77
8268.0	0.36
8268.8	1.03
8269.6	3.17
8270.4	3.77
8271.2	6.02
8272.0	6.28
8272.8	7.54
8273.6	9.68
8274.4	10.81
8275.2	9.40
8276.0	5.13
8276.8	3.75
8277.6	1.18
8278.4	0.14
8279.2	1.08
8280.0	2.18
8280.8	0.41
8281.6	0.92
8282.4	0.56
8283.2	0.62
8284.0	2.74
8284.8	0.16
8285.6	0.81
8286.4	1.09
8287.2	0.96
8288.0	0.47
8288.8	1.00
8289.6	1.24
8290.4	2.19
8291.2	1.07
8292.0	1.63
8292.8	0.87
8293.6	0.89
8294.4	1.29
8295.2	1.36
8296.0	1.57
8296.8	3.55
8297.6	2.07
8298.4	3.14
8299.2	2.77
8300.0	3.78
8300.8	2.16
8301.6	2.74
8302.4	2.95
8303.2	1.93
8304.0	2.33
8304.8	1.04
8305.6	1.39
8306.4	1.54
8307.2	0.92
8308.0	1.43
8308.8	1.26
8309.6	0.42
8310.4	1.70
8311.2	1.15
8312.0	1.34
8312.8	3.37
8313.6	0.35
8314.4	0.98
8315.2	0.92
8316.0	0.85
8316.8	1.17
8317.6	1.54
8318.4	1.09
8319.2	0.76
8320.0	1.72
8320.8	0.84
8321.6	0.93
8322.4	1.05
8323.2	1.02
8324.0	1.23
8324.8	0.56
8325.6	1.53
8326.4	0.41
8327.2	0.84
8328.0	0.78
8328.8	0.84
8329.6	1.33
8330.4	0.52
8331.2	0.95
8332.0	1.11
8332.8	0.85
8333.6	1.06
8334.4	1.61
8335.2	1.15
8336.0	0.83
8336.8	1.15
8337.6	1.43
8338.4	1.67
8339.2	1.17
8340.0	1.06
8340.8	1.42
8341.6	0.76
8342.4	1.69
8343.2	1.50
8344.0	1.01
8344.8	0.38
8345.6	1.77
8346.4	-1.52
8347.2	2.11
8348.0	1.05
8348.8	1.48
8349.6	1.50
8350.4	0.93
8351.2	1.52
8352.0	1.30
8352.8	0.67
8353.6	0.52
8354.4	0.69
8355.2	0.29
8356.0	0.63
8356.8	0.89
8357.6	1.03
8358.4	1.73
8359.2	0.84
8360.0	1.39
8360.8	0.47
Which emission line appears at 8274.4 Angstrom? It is H-alpha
